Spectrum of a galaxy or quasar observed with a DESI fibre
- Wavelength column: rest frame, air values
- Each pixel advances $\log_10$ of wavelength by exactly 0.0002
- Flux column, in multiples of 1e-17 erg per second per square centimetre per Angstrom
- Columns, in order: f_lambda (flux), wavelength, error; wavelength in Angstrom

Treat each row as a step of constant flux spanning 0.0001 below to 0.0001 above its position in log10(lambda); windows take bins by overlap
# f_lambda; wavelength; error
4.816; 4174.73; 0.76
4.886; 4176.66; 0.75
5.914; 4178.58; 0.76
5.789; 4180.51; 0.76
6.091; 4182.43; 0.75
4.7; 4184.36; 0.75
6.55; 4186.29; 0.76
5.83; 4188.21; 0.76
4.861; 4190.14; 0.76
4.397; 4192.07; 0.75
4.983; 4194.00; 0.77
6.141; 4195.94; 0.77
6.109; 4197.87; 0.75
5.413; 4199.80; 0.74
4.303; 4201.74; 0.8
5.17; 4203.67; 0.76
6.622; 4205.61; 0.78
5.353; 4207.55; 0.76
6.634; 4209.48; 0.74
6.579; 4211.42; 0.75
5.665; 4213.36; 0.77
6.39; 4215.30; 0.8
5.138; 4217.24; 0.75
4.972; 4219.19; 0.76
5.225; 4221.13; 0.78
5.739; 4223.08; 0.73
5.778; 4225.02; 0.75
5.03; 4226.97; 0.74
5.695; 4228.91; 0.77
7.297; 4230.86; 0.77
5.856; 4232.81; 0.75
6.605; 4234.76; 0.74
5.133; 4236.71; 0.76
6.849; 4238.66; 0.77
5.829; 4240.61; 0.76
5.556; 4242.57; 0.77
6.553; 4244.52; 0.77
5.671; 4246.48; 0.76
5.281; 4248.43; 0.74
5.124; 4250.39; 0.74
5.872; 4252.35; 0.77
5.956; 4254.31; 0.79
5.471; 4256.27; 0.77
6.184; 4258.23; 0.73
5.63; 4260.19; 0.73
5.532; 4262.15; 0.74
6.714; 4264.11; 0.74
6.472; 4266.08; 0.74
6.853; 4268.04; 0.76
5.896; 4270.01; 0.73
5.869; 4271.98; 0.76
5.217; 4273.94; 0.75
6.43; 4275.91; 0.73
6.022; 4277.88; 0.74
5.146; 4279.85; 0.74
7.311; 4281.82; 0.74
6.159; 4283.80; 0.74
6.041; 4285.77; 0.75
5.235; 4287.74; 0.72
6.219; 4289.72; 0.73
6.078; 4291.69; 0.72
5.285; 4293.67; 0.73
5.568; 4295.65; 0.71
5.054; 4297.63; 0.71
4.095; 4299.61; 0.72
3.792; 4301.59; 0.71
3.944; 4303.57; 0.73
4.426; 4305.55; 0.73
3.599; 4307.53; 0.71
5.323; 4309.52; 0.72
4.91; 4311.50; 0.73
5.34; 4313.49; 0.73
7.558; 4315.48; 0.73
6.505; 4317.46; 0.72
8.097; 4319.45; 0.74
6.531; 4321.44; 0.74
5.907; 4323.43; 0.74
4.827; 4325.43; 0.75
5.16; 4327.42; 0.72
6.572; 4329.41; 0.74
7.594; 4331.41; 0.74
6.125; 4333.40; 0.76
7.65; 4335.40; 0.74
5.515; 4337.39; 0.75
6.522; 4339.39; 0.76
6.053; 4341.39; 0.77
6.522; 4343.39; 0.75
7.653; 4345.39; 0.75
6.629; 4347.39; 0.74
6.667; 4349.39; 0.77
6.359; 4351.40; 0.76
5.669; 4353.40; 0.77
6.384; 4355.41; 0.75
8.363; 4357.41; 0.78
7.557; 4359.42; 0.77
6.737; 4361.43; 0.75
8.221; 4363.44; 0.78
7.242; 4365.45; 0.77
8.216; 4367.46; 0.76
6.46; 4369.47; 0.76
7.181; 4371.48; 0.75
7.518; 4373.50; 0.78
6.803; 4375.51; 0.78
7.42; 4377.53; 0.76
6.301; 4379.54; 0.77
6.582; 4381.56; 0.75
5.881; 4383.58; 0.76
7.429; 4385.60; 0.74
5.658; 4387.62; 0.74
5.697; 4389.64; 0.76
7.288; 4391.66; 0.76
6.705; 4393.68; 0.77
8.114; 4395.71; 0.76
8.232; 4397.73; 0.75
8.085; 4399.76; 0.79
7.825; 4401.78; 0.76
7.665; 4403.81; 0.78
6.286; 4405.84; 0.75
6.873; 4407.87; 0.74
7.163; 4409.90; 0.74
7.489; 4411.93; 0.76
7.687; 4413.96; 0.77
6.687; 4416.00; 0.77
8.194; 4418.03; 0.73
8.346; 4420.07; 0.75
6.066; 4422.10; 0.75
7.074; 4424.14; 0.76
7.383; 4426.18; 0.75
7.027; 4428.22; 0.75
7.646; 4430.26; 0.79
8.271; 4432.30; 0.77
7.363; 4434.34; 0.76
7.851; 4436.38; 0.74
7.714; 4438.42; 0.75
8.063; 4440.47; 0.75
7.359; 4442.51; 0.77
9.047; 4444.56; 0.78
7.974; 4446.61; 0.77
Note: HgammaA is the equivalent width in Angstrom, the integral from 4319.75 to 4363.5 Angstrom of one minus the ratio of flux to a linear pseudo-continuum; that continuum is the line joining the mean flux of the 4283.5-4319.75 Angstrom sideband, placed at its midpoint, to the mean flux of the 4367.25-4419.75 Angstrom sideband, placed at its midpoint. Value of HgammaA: -3.2 Angstrom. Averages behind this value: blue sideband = 5.37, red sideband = 7.13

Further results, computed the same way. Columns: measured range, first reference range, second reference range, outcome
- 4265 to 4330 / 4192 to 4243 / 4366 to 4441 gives 7.22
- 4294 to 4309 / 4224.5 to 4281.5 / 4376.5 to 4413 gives 4.48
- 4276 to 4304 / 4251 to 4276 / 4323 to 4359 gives 3.00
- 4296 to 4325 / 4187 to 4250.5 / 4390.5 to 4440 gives 5.22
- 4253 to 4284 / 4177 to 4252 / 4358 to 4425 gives 0.52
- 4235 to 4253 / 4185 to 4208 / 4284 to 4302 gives -1.28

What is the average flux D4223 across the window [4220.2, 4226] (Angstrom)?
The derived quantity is 5.58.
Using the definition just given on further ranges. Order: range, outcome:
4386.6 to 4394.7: 6.34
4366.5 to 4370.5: 7.33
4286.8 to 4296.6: 5.68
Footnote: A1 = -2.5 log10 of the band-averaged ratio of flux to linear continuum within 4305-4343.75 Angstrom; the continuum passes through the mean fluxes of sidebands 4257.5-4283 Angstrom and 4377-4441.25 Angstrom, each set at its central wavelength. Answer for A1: 0.09 mag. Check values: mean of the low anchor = 6.1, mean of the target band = 6.05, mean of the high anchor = 7.25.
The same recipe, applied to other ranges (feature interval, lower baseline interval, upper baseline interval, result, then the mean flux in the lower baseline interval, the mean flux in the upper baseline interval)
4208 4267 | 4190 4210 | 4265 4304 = -0.06 mag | 5.45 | 5.66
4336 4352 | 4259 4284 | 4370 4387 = 0.01 mag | 6.09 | 6.85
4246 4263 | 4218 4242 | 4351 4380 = 0.08 mag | 5.82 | 7.13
